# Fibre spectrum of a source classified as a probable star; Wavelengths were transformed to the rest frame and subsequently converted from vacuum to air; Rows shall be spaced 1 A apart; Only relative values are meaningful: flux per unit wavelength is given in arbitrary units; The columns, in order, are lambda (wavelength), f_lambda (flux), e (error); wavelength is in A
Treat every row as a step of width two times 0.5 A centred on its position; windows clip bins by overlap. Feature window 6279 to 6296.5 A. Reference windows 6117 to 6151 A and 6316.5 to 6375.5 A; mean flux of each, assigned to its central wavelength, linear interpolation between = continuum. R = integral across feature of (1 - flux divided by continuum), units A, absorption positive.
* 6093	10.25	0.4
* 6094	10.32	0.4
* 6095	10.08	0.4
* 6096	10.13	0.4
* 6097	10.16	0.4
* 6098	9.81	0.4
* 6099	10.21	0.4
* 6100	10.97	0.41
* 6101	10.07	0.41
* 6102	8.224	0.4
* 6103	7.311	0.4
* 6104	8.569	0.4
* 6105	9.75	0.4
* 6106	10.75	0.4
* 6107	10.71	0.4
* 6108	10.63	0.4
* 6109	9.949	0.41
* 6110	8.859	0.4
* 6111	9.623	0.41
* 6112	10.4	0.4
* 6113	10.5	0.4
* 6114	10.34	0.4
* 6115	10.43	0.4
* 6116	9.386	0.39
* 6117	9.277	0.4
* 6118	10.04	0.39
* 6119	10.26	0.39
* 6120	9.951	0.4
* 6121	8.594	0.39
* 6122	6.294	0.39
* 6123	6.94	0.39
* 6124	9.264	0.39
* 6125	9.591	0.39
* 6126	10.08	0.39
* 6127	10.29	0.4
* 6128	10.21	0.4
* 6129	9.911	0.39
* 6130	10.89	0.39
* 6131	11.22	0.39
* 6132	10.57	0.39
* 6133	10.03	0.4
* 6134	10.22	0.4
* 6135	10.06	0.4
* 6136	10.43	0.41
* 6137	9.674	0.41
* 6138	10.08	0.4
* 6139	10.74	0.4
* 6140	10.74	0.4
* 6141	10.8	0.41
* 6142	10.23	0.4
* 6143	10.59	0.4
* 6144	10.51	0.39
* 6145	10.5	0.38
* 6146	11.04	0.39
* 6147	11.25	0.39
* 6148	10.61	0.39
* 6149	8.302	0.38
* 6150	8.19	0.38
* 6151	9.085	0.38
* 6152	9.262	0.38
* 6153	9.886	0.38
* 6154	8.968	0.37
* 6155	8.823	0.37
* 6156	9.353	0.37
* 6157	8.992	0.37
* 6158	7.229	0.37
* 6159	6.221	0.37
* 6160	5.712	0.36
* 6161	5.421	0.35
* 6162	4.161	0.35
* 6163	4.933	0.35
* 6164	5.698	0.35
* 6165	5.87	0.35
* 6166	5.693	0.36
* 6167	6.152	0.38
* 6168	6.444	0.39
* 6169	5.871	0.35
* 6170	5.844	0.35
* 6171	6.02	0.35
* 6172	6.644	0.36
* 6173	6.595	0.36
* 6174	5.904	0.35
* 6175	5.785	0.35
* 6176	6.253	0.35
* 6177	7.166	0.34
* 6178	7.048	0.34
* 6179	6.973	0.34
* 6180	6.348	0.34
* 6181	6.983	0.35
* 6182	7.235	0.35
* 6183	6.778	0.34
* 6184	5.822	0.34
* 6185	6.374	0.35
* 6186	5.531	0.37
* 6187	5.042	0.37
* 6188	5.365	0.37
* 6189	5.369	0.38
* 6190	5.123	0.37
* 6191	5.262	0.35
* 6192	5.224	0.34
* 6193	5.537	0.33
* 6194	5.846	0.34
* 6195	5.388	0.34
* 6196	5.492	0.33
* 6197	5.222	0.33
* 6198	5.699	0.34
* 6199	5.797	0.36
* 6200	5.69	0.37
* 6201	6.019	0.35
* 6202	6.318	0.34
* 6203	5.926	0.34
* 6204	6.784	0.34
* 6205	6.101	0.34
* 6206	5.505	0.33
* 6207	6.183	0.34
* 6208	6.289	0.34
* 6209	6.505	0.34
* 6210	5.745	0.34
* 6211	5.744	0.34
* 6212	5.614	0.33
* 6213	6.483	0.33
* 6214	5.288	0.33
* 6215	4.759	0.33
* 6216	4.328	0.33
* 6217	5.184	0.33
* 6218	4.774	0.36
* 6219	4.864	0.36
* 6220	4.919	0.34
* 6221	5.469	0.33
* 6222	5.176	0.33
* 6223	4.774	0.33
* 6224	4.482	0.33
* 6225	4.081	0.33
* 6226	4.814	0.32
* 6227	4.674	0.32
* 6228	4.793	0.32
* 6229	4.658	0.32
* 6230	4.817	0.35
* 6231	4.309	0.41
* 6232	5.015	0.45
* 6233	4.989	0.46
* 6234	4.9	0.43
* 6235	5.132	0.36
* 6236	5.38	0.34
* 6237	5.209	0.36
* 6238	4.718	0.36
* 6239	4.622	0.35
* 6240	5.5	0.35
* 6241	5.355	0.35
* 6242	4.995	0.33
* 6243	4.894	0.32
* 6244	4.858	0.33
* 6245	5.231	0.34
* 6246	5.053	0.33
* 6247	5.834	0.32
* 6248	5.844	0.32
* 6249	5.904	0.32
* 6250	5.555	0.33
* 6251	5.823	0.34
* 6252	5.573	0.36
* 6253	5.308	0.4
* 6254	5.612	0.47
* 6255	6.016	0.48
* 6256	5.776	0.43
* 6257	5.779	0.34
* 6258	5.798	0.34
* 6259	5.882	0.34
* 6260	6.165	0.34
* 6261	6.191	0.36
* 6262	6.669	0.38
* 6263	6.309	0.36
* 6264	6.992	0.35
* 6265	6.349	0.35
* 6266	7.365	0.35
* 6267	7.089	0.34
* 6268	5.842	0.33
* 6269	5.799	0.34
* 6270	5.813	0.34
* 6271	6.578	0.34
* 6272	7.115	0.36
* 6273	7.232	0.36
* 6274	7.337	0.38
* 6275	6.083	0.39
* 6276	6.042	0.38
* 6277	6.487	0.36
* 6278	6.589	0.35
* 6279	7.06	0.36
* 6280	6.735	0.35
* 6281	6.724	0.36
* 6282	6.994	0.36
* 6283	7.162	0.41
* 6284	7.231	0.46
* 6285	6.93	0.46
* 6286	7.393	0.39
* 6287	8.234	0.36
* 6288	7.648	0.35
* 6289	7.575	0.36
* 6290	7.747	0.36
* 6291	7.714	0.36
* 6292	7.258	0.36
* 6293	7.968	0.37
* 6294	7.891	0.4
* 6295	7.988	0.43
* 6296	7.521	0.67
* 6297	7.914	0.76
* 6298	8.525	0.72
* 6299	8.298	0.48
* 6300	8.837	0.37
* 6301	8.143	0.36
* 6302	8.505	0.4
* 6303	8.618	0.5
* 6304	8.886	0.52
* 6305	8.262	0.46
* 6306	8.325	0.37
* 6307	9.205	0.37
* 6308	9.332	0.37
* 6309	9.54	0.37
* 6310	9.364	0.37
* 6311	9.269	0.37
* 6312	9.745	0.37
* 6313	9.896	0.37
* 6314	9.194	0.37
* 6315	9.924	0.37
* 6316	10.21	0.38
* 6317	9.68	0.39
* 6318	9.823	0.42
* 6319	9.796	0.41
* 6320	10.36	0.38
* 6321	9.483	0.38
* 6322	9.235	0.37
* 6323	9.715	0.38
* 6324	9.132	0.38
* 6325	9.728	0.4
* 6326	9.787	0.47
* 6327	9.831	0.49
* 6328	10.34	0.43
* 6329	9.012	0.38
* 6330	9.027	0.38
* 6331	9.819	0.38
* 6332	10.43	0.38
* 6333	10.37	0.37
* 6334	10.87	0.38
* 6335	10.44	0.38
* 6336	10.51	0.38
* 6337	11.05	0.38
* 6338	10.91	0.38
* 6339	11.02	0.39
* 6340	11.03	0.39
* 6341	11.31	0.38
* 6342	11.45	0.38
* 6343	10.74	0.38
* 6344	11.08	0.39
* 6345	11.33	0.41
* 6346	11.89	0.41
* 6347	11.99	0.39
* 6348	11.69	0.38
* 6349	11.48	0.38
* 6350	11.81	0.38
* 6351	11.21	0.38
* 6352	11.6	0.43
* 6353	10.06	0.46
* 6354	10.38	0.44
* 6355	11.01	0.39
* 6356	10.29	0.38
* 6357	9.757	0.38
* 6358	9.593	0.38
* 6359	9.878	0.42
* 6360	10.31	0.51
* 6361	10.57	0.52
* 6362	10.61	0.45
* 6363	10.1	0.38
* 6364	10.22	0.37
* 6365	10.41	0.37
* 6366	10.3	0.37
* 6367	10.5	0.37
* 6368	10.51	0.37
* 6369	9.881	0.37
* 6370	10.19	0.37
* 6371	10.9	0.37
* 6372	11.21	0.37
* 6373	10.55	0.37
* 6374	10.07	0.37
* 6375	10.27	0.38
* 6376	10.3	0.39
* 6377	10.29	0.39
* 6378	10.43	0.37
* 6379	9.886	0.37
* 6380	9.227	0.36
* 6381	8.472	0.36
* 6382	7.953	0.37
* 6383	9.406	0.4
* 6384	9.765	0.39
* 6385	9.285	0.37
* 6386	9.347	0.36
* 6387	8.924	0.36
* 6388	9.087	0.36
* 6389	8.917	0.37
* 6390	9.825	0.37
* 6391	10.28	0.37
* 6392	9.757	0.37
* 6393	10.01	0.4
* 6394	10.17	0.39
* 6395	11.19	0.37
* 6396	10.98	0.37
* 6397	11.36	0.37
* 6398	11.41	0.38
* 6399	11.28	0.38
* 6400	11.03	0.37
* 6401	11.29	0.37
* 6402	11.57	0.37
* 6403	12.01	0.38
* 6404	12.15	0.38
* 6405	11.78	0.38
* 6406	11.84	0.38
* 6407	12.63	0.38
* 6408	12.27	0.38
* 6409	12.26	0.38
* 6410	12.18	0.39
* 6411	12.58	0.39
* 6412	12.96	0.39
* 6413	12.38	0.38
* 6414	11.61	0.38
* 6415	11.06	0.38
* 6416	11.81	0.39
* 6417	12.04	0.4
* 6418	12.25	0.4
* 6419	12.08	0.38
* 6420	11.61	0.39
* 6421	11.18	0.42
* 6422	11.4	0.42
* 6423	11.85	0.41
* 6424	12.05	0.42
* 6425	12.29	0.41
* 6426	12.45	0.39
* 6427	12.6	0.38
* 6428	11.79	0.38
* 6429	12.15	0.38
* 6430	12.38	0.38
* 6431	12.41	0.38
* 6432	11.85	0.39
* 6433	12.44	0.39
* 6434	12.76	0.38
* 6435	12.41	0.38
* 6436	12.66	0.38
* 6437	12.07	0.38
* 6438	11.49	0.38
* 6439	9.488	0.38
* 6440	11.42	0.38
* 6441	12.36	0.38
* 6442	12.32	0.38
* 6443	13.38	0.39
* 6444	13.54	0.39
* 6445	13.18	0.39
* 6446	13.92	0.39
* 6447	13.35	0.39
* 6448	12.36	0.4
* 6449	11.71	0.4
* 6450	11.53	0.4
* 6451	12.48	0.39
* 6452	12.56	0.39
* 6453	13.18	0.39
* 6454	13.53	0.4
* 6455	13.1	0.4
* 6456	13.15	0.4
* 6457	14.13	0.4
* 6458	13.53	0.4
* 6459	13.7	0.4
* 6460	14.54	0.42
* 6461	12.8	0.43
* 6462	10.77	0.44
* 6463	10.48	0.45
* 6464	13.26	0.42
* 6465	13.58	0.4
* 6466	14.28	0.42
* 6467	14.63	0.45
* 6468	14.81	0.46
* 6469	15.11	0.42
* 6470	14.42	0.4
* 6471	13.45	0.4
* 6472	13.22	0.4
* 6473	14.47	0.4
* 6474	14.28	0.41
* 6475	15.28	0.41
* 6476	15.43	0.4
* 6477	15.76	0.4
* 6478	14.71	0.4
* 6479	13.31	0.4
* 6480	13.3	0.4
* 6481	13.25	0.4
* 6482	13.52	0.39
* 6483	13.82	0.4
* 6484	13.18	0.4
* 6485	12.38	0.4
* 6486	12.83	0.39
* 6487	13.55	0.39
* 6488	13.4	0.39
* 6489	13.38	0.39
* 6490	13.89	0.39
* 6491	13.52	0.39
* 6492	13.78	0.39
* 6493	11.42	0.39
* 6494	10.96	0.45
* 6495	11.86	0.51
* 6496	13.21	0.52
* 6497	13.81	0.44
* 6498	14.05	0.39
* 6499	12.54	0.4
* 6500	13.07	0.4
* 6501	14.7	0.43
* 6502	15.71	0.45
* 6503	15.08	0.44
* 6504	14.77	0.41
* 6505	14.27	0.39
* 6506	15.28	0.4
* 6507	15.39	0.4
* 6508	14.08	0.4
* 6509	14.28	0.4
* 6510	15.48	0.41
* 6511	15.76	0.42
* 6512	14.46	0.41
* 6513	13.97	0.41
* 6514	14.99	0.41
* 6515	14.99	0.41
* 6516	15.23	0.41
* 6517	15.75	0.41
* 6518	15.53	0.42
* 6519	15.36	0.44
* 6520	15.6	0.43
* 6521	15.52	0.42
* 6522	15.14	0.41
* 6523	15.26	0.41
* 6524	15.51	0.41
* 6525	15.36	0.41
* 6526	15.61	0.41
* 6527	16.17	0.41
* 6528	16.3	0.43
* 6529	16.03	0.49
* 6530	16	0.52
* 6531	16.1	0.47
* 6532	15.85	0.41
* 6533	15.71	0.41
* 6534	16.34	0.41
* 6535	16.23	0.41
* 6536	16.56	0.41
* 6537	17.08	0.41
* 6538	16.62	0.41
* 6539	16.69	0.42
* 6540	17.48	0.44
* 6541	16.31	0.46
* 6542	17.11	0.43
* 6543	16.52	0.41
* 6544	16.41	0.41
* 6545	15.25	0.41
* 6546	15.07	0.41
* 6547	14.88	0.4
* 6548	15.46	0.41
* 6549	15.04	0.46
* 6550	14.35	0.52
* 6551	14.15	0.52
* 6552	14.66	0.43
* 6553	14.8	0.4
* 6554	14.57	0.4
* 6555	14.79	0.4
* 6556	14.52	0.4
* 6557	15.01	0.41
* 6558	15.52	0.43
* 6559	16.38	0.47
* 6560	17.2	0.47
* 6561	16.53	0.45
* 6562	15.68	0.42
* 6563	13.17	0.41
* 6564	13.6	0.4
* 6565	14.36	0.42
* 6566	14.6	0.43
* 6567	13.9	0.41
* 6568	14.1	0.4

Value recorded 4.9 A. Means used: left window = 9.92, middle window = 7.44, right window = 10.4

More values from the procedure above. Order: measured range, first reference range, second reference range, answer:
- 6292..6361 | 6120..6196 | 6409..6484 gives 6.0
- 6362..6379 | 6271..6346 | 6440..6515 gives 0.4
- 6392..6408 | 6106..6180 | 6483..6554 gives 2.0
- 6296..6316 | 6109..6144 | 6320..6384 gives 2.6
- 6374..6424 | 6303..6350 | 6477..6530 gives 4.1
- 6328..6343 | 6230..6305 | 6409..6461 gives -2.7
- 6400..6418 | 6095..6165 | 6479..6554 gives 1.8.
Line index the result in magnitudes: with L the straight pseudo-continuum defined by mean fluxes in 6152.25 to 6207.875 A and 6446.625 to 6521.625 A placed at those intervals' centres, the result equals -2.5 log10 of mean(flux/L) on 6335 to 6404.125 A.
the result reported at 0.05 mag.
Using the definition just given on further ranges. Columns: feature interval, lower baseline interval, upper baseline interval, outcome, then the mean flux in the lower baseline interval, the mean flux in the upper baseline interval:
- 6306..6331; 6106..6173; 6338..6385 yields 0.066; 8.94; 10.5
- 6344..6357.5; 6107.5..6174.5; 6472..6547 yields 0.104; 8.84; 14.8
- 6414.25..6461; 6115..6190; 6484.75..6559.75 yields 0.083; 8.18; 15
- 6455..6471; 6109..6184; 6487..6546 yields 0.045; 8.54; 15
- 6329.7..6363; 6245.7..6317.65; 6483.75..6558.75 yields -0.152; 7.33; 14.9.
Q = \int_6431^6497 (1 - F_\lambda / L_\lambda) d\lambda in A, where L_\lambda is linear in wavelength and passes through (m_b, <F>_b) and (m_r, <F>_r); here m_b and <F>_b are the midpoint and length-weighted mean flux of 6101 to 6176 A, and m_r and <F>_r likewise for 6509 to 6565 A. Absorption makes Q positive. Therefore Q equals 5.4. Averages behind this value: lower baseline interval 8.82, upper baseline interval 15.5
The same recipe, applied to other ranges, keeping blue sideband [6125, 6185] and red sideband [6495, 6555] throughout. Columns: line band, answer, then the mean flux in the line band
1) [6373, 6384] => 2.48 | 9.68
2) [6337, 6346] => 0.50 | 11.1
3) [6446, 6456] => 0.83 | 12.7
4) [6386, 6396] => 2.29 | 9.83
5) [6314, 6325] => 1.62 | 9.71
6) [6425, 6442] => 1.86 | 12.1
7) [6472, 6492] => 0.86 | 13.8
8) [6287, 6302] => 4.06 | 7.96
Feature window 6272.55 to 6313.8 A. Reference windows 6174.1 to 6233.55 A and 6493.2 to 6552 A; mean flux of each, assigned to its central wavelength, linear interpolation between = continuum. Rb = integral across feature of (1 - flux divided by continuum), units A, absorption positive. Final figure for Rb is 1.9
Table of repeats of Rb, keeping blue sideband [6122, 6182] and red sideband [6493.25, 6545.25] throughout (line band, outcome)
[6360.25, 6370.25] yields 1.6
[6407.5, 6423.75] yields 1.6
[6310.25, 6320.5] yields 1.5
